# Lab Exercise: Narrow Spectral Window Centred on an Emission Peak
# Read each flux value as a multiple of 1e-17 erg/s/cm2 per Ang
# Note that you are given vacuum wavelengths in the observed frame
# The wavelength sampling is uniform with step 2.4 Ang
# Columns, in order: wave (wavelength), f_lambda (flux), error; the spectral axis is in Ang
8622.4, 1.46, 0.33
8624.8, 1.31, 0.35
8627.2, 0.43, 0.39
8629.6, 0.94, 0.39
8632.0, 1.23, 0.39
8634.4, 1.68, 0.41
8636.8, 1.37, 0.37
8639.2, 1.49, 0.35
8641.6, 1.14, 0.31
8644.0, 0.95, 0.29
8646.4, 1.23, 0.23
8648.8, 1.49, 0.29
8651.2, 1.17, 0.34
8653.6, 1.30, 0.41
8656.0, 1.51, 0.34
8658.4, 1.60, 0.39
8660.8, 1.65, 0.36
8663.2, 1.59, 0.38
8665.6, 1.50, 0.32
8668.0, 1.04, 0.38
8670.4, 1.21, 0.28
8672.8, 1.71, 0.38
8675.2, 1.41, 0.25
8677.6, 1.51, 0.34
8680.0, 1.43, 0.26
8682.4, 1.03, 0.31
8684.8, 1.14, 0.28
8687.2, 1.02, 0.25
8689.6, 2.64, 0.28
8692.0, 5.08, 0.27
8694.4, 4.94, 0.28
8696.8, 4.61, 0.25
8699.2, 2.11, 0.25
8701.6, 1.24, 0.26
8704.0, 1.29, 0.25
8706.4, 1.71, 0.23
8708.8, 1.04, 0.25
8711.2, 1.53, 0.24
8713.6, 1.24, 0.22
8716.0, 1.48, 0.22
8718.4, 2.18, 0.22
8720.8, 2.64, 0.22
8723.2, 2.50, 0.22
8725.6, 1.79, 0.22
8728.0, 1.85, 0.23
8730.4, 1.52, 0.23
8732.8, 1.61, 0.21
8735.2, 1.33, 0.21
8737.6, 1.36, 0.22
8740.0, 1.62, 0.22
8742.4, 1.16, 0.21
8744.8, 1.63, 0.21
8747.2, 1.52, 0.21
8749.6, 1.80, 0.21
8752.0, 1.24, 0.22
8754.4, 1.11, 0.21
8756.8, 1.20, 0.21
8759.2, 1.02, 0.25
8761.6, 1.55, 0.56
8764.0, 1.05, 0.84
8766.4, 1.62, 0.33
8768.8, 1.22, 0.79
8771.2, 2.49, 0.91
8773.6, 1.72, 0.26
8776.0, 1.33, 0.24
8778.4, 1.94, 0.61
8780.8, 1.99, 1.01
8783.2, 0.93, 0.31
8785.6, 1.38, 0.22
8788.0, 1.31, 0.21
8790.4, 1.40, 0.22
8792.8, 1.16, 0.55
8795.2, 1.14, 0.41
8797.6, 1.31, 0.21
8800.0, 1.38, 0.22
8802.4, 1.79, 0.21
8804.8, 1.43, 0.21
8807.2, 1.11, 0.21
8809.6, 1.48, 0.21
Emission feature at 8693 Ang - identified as H-alpha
